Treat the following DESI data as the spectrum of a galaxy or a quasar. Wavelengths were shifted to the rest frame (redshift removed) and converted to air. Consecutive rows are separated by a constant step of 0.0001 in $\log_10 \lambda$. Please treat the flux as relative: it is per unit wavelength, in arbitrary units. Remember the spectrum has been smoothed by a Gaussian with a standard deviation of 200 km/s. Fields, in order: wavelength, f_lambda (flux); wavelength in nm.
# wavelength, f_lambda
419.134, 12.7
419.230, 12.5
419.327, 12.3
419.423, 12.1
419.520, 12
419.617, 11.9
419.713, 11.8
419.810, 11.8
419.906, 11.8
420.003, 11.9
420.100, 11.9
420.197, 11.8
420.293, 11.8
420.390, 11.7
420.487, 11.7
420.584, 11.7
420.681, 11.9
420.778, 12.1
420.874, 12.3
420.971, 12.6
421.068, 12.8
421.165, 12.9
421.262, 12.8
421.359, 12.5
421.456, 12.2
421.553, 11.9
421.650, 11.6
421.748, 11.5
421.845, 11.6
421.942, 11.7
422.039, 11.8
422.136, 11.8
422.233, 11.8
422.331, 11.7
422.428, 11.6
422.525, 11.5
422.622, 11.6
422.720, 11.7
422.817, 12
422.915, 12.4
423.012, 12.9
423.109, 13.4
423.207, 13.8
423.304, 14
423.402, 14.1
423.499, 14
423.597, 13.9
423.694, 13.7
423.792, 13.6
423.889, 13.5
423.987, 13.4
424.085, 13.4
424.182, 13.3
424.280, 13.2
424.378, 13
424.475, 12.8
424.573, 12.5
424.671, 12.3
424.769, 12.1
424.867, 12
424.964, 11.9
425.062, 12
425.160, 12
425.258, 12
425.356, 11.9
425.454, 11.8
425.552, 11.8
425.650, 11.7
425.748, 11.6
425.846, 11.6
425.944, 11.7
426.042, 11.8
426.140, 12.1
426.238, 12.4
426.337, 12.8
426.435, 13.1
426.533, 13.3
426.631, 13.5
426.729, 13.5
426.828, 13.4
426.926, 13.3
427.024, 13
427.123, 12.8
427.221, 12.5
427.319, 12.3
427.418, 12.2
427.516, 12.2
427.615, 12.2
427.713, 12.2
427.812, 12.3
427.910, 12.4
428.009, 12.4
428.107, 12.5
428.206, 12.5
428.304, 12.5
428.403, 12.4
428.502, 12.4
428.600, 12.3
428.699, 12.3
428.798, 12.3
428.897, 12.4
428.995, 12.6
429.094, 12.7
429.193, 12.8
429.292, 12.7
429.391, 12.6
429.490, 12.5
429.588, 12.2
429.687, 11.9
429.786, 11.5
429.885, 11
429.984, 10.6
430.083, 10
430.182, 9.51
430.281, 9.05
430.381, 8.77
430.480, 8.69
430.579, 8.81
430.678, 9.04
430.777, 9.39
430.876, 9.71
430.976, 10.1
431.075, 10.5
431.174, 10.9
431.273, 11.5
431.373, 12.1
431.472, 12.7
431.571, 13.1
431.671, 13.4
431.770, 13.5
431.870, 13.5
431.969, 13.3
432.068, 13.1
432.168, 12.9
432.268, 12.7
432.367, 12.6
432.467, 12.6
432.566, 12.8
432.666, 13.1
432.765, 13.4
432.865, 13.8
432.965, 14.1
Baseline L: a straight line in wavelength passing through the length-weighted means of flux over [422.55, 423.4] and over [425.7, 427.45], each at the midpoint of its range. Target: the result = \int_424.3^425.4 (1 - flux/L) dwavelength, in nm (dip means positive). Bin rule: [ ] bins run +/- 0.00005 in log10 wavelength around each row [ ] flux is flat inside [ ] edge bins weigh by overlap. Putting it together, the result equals 0.04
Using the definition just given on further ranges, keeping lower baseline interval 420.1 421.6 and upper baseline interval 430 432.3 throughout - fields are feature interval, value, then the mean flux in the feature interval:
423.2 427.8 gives -0.39 nm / 12.7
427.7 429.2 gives -0.14 nm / 12.4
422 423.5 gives -0.06 nm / 12.5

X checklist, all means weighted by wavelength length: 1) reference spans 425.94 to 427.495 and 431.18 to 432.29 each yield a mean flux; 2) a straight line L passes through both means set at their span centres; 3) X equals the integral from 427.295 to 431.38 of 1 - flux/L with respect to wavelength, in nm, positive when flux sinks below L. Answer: 0.43 nm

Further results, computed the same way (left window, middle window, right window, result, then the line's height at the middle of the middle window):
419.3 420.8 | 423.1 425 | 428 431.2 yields -0.26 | 11.6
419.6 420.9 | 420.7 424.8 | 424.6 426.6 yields -0.21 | 12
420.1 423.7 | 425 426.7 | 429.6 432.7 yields -0.04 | 11.9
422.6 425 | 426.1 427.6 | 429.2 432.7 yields -0.05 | 12.4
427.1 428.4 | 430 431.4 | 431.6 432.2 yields 0.34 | 13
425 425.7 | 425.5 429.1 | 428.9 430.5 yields -0.26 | 11.6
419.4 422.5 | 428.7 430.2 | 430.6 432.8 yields 0.02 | 12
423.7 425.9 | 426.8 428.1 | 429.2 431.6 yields -0.10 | 11.7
